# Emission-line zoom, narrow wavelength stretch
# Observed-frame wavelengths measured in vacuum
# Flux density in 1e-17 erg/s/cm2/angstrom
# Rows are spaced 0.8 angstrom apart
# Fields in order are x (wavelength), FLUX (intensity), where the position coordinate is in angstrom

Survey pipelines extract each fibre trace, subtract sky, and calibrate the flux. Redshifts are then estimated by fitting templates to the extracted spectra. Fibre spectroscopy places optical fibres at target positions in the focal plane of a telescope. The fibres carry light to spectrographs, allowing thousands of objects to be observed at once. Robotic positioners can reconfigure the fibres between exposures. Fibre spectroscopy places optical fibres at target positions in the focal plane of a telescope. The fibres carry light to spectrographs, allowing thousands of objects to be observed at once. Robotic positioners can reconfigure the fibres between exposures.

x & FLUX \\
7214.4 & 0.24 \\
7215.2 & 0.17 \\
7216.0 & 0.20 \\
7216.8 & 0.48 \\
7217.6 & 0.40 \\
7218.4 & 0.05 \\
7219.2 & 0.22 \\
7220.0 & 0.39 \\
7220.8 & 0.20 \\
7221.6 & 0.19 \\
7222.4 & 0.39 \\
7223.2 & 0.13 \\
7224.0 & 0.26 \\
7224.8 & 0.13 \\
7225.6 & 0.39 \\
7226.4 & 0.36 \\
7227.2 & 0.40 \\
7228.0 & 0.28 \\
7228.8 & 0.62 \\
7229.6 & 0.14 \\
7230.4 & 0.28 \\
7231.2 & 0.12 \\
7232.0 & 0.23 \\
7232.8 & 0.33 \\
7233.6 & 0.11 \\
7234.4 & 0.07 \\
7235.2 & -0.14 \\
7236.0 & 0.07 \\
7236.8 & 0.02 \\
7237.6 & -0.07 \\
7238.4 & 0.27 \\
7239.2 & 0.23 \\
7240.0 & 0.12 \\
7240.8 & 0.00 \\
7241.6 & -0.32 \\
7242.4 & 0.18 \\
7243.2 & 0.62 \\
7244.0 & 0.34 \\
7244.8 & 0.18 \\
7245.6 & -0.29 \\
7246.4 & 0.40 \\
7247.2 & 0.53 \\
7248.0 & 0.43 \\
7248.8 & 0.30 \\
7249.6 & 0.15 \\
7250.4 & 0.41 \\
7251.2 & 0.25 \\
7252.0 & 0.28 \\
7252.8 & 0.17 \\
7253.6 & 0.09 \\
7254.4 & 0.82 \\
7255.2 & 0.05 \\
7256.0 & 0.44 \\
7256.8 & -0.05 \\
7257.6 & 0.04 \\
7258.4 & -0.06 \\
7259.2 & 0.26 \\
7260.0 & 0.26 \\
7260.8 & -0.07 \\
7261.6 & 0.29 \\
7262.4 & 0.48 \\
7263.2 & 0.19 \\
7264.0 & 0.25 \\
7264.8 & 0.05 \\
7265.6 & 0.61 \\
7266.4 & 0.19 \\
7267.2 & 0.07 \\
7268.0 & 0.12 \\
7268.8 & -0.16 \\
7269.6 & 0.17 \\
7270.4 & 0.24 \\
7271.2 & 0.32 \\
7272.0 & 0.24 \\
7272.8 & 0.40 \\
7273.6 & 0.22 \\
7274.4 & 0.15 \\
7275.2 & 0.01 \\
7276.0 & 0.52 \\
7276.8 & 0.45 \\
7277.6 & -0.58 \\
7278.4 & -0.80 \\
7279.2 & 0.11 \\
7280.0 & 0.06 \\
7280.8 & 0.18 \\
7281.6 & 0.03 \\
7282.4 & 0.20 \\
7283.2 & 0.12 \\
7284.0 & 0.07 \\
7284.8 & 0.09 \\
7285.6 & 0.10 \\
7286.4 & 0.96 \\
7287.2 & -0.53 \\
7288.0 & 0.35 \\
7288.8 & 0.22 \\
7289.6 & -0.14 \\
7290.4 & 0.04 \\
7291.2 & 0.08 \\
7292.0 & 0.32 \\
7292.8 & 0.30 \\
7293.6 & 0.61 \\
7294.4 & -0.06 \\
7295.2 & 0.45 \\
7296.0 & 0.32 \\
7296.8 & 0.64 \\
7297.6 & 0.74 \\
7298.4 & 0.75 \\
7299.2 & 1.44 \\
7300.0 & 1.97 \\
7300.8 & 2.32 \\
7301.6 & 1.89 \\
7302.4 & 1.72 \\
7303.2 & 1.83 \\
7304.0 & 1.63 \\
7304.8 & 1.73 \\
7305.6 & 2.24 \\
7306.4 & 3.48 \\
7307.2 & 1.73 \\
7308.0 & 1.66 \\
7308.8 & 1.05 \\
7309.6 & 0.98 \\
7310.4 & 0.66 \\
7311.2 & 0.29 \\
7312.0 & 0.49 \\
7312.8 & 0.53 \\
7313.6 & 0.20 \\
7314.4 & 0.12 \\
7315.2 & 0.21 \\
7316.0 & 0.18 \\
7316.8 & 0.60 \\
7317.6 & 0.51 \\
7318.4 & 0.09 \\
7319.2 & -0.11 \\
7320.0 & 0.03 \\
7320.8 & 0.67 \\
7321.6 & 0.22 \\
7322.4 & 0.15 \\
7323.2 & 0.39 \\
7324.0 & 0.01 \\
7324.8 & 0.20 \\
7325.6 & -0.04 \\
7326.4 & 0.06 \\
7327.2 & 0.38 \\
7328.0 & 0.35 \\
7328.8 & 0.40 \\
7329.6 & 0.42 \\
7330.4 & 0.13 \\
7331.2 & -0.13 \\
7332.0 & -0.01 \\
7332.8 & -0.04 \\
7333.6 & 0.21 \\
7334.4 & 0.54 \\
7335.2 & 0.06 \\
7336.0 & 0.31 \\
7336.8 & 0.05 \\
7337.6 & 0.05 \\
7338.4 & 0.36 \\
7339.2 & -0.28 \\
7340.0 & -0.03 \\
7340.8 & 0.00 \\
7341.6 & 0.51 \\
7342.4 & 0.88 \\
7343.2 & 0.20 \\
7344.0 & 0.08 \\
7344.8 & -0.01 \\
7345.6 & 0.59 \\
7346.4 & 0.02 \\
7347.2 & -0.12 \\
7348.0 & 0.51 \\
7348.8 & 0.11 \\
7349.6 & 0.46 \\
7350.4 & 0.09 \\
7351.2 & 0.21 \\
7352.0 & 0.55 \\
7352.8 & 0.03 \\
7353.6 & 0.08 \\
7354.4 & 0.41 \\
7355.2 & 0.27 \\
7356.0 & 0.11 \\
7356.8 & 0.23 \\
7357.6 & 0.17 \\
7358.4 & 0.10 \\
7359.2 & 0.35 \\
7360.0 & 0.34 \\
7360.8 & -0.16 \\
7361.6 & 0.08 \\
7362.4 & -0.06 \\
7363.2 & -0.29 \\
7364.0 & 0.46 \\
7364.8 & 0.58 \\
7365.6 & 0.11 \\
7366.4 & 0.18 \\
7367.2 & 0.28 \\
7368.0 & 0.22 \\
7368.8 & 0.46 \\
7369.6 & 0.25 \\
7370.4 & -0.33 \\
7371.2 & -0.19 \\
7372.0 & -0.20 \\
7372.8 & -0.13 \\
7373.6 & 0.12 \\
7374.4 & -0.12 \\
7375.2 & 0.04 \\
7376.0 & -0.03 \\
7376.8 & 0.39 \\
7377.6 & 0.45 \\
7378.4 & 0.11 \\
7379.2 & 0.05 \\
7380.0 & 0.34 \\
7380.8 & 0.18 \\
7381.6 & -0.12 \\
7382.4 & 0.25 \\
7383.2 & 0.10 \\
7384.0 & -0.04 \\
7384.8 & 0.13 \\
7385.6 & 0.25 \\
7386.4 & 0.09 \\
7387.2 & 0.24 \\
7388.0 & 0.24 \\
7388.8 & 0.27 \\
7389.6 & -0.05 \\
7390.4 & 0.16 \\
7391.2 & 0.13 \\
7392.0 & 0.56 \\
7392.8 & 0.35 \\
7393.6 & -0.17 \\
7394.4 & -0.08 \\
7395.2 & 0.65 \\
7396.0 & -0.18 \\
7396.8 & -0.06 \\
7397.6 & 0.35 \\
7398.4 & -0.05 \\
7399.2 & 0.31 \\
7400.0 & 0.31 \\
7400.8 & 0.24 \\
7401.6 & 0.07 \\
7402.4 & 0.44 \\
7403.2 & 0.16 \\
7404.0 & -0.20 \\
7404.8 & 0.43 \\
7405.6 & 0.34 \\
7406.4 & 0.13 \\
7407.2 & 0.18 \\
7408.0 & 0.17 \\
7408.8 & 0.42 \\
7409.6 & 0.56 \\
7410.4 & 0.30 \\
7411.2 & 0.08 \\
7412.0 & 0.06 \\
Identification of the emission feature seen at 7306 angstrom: [O II] 3727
